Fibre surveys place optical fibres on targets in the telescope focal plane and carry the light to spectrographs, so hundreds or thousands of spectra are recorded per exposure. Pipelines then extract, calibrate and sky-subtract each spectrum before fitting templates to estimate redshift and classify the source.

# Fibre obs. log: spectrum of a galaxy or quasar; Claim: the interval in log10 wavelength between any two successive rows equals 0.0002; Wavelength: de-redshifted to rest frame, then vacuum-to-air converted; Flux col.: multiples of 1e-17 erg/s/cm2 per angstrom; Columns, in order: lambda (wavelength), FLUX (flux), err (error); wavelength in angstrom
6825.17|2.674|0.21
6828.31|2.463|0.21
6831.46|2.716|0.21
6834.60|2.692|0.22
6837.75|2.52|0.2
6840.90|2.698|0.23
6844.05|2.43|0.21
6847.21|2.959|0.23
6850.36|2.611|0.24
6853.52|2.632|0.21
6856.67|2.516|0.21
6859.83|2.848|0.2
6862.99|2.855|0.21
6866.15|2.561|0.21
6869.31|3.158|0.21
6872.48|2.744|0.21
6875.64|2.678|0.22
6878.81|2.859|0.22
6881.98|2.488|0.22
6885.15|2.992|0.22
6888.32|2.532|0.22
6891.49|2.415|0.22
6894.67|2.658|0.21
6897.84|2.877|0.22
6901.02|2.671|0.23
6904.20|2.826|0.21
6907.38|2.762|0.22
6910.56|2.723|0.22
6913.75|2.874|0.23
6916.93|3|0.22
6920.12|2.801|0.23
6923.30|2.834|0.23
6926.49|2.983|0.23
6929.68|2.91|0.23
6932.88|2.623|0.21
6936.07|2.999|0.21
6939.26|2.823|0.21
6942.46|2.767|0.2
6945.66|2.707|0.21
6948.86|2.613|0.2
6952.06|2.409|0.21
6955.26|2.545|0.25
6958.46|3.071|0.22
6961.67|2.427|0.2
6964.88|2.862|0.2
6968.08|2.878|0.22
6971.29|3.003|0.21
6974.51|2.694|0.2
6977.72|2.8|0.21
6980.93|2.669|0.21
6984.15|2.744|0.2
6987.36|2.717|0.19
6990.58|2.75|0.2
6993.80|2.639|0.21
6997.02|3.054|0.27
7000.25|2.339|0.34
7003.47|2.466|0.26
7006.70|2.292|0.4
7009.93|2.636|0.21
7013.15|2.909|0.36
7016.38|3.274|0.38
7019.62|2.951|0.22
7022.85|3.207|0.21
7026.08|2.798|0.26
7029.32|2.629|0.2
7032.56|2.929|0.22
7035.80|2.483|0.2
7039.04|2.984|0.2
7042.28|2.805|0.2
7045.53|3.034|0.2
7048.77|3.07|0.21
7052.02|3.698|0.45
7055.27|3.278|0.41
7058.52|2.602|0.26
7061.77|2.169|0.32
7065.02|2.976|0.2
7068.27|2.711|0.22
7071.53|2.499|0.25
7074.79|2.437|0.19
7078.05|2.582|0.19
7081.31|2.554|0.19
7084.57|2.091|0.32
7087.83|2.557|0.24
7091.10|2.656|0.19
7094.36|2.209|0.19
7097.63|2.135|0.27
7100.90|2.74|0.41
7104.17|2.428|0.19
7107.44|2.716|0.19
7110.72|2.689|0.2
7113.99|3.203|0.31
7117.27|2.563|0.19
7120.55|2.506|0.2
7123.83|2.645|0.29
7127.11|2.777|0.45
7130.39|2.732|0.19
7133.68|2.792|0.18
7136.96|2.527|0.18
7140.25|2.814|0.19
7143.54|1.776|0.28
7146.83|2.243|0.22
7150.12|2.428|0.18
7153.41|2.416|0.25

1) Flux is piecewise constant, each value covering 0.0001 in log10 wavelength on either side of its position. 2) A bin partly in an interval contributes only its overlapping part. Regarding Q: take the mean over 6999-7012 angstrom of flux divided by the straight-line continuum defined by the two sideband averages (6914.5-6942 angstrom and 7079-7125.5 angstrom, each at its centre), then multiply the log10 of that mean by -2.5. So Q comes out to 0.11 mag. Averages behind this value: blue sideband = 2.87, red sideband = 2.55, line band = 2.45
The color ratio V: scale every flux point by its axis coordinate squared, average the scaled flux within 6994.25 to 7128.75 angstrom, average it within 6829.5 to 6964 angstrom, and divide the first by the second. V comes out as 1.0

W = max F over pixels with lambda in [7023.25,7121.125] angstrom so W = 3.698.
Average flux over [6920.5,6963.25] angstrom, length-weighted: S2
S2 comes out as 2.75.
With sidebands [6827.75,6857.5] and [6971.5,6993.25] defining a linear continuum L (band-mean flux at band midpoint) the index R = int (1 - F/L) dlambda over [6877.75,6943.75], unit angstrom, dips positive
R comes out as -2.3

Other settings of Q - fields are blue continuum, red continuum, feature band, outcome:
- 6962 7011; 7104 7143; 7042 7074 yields -0.07 mag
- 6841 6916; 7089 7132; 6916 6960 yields -0.04 mag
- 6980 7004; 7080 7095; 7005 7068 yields -0.13 mag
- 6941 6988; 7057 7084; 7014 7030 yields -0.14 mag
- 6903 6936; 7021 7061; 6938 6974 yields 0.05 mag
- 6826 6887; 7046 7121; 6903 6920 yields -0.05 mag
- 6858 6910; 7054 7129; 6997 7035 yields -0.05 mag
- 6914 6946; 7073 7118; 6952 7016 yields 0.01 mag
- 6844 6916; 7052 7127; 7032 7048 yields -0.08 mag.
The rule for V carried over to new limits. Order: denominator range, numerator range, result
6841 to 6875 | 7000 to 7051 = 1.09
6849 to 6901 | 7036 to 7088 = 1.07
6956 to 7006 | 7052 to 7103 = 0.97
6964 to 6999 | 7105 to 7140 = 1.01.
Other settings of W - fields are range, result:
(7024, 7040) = 2.984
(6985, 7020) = 3.274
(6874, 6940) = 3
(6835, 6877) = 3.158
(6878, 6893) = 2.992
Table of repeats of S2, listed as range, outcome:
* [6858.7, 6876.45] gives 2.81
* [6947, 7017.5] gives 2.71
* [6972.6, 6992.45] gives 2.73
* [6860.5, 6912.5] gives 2.74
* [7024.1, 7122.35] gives 2.69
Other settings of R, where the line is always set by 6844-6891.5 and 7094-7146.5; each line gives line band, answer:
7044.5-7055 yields -2.7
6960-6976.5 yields -0.7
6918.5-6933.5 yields -0.9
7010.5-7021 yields -1.5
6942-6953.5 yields 0.3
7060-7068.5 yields 0.0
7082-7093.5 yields 0.7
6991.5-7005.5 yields 0.1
